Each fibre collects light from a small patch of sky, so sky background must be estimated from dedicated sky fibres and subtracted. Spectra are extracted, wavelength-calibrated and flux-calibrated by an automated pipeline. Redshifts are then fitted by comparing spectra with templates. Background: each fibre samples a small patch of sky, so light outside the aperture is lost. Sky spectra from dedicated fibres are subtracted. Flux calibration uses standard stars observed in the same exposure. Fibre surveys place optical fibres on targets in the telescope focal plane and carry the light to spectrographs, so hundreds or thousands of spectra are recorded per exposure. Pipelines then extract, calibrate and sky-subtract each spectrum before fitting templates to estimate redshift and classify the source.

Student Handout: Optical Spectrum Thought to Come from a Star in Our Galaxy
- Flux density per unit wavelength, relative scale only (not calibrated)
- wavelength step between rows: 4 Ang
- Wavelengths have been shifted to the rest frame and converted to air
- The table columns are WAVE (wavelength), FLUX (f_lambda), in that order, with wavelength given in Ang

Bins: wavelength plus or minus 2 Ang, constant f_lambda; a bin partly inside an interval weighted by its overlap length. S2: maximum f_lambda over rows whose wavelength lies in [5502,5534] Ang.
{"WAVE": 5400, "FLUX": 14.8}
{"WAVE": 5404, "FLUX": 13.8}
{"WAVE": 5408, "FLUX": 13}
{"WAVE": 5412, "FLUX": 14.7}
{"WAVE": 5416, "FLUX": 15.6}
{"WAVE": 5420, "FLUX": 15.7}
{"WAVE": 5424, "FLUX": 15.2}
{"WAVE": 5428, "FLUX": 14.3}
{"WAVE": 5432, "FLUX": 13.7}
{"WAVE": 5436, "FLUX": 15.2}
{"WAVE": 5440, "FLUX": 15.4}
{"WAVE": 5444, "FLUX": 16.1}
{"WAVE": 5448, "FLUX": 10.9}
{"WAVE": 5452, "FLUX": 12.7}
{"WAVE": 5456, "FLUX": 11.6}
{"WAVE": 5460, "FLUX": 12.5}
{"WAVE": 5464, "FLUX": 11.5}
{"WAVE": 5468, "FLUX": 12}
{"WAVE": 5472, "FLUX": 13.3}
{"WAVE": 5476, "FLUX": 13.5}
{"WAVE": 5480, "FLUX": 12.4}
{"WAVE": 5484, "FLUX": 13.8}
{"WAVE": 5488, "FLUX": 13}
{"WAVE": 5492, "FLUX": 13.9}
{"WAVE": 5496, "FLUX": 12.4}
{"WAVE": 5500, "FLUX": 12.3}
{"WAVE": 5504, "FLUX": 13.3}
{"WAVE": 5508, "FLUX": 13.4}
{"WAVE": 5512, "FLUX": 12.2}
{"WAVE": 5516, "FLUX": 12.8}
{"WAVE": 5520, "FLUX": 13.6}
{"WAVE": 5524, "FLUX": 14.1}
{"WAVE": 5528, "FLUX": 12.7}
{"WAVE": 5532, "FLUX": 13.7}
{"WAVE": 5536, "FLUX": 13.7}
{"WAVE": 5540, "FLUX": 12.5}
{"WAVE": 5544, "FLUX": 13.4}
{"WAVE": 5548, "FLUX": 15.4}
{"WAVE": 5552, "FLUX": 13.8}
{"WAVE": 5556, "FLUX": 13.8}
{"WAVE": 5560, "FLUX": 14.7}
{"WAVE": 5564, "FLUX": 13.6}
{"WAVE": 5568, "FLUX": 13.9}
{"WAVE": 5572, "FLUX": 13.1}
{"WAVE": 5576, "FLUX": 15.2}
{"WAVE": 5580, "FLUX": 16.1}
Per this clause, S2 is 14.1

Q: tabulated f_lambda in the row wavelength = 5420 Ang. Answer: 15.7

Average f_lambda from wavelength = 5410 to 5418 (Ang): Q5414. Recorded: 15.1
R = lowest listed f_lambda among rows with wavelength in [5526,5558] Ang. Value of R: 12.5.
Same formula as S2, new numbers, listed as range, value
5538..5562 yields 15.4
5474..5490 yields 13.8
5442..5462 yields 16.1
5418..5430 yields 15.7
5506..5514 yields 13.4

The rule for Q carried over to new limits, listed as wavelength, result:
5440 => 15.4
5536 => 13.7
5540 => 12.5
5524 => 14.1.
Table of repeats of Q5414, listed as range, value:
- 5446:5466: 11.8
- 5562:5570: 13.8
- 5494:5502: 12.4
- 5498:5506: 12.8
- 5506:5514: 12.8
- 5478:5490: 13.1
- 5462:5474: 12.3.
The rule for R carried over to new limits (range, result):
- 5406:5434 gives 13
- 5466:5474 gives 12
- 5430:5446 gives 13.7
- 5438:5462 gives 10.9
